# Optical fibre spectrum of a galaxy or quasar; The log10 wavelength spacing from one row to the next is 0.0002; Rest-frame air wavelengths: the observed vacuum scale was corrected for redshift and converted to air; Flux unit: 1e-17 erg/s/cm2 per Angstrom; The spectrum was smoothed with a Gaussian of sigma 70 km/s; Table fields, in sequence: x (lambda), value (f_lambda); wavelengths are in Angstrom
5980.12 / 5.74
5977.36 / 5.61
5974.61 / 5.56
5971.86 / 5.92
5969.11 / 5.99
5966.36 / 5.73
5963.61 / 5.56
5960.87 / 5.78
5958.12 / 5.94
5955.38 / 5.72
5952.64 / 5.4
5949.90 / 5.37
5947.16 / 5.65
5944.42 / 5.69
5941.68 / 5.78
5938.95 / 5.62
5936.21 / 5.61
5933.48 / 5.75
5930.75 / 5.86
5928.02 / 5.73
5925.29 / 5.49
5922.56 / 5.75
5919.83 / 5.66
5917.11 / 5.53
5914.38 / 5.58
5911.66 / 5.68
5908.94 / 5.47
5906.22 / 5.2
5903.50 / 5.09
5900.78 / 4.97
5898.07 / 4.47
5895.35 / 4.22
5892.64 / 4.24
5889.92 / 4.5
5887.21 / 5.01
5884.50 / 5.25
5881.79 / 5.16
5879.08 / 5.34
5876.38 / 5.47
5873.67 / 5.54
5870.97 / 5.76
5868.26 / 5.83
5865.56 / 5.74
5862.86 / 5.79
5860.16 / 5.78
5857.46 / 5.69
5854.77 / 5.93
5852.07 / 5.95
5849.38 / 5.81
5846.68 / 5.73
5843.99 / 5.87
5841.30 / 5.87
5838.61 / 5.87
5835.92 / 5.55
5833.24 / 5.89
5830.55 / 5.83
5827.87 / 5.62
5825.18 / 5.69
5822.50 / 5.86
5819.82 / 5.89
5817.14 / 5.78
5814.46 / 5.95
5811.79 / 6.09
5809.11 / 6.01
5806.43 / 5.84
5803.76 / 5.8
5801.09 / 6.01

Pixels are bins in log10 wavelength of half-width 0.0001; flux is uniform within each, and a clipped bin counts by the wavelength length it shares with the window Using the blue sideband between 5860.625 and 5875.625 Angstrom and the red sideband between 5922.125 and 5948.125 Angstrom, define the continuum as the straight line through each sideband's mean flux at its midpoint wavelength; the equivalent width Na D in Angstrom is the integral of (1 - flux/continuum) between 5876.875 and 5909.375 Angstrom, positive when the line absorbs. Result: 4.6 Angstrom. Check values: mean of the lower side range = 5.72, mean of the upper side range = 5.69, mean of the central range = 4.91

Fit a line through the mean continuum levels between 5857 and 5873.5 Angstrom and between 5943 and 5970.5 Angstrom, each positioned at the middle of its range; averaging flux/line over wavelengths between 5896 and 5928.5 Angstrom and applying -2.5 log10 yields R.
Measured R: 0.07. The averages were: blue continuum 5.75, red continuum 5.68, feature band 5.35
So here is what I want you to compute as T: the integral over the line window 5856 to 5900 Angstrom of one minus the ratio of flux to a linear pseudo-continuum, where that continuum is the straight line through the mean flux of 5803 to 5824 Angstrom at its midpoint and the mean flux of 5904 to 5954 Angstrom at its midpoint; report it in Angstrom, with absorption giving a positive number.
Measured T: 3.83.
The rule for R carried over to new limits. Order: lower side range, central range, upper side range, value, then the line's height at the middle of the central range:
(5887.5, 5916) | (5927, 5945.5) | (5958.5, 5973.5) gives -0.06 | 5.41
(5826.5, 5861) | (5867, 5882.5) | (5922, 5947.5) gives 0.05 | 5.76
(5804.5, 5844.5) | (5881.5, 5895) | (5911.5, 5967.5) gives 0.20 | 5.74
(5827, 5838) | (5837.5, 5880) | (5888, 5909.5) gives -0.08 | 5.35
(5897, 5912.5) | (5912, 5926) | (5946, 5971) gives -0.06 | 5.29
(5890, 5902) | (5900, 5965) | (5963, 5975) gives -0.10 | 5.12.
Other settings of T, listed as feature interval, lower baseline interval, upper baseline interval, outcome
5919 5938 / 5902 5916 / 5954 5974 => -0.5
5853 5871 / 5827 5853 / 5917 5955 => -0.1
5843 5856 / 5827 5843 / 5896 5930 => -0.3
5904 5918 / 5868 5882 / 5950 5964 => 0.3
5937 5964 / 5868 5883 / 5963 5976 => 0.3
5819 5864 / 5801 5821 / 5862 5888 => -0.7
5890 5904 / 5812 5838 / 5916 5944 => 2.8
